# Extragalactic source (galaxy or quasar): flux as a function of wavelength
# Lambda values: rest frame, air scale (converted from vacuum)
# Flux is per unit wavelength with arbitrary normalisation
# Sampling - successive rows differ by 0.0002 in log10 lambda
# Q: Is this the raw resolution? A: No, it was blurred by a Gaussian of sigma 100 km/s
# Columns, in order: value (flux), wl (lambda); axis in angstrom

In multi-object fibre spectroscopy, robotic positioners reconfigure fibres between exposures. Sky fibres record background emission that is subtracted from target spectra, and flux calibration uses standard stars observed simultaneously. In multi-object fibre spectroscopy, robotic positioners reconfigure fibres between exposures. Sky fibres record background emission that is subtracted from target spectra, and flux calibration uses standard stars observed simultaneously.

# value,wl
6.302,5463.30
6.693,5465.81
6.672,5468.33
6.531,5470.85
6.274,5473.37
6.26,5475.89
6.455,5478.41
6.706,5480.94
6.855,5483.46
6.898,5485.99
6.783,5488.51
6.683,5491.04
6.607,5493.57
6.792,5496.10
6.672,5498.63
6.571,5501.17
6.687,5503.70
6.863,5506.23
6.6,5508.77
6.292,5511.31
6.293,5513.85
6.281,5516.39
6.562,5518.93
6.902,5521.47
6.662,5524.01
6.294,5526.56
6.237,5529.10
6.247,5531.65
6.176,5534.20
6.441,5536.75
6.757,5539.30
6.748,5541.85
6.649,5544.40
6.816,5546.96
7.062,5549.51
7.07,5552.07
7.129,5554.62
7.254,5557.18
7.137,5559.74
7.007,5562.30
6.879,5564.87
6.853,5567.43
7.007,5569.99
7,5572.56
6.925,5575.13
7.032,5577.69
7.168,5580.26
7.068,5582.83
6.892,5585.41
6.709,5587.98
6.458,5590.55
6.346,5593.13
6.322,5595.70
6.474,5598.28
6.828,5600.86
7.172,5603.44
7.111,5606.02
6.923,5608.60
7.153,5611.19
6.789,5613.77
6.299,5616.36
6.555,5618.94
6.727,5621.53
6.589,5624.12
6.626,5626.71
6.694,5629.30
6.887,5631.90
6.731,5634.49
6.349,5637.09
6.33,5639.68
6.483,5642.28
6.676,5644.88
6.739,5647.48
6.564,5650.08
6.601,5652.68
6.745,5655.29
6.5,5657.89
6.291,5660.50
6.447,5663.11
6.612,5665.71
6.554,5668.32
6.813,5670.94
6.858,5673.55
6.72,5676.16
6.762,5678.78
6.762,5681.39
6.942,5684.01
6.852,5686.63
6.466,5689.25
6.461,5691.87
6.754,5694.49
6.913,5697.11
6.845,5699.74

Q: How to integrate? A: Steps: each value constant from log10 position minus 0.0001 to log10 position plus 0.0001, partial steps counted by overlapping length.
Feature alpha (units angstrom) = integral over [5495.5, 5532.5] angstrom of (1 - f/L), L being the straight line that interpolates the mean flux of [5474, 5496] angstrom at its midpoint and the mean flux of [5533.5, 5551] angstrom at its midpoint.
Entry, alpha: 0.8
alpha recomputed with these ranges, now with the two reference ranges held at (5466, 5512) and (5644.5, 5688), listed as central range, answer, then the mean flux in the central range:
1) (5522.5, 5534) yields 0.49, 6.35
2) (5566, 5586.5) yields -1.06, 6.99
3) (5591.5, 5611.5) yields -0.34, 6.77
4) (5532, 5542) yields 0.24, 6.48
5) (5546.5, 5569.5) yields -1.33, 7.03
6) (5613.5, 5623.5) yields 0.13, 6.57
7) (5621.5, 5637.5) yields -0.02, 6.67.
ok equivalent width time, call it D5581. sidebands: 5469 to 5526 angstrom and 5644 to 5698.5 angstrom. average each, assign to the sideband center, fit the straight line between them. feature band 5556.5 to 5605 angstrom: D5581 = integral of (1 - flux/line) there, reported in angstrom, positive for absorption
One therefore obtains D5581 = -1.72 angstrom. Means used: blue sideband 6.6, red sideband 6.67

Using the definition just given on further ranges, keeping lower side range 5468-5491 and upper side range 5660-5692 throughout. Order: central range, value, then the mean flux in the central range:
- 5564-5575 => -0.5 angstrom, 6.94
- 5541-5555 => -0.6 angstrom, 6.91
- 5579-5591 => -0.4 angstrom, 6.89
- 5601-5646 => -0.4 angstrom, 6.71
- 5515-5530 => 0.3 angstrom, 6.5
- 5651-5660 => 0.1 angstrom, 6.58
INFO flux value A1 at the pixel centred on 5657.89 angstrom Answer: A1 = 6.5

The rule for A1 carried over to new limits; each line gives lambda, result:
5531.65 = 6.247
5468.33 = 6.672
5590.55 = 6.458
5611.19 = 7.153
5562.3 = 7.007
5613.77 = 6.789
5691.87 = 6.461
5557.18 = 7.254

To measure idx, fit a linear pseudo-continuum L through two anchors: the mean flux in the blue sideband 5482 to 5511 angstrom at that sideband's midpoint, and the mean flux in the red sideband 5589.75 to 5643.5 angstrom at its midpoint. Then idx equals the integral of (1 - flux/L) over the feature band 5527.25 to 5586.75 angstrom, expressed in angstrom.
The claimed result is -1.4 angstrom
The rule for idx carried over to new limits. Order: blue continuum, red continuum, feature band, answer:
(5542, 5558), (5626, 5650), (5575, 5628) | 0.0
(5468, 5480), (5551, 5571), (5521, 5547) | 1.3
